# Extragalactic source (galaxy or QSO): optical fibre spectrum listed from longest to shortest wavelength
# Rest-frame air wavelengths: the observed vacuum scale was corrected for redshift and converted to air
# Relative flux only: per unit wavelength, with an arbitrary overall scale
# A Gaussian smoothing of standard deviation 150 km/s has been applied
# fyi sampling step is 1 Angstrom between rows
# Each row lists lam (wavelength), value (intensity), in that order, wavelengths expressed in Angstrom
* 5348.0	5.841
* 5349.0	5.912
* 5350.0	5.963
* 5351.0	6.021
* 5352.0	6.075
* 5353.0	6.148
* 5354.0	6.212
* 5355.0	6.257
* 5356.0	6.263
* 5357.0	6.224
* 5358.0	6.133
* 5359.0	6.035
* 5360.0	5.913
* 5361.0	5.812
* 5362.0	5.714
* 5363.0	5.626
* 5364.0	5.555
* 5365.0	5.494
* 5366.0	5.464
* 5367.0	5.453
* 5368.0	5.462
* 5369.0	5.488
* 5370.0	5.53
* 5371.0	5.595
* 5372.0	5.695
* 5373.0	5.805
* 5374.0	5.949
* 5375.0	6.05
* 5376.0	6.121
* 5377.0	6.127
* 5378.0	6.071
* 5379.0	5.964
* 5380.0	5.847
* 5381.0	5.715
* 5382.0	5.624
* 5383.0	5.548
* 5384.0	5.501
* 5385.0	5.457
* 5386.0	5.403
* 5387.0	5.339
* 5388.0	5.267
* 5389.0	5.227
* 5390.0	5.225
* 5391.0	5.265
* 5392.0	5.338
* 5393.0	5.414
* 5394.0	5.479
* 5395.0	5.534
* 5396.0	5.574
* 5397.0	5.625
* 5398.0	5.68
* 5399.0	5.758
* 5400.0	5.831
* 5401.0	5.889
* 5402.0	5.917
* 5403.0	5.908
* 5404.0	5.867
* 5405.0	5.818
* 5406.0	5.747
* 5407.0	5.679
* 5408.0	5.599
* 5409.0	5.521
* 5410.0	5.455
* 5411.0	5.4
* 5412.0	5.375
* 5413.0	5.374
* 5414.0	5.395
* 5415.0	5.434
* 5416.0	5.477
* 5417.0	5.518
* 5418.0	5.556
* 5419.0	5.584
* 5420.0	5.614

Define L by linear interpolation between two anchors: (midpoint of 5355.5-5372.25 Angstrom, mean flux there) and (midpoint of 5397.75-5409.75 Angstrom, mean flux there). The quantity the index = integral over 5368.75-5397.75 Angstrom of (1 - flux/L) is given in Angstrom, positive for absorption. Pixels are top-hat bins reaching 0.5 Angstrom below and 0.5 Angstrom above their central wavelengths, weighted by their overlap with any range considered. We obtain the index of 0.7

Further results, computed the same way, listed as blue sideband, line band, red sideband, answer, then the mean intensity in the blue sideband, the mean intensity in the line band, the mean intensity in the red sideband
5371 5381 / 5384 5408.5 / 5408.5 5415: 0.3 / 5.93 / 5.58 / 5.42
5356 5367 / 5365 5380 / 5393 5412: 0.0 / 5.8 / 5.76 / 5.67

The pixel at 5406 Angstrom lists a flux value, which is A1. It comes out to 5.747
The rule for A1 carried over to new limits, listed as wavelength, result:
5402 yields 5.917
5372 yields 5.695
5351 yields 6.021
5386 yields 5.403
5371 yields 5.595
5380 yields 5.847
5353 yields 6.148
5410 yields 5.455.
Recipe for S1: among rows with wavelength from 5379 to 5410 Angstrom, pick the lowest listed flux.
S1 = 5.225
